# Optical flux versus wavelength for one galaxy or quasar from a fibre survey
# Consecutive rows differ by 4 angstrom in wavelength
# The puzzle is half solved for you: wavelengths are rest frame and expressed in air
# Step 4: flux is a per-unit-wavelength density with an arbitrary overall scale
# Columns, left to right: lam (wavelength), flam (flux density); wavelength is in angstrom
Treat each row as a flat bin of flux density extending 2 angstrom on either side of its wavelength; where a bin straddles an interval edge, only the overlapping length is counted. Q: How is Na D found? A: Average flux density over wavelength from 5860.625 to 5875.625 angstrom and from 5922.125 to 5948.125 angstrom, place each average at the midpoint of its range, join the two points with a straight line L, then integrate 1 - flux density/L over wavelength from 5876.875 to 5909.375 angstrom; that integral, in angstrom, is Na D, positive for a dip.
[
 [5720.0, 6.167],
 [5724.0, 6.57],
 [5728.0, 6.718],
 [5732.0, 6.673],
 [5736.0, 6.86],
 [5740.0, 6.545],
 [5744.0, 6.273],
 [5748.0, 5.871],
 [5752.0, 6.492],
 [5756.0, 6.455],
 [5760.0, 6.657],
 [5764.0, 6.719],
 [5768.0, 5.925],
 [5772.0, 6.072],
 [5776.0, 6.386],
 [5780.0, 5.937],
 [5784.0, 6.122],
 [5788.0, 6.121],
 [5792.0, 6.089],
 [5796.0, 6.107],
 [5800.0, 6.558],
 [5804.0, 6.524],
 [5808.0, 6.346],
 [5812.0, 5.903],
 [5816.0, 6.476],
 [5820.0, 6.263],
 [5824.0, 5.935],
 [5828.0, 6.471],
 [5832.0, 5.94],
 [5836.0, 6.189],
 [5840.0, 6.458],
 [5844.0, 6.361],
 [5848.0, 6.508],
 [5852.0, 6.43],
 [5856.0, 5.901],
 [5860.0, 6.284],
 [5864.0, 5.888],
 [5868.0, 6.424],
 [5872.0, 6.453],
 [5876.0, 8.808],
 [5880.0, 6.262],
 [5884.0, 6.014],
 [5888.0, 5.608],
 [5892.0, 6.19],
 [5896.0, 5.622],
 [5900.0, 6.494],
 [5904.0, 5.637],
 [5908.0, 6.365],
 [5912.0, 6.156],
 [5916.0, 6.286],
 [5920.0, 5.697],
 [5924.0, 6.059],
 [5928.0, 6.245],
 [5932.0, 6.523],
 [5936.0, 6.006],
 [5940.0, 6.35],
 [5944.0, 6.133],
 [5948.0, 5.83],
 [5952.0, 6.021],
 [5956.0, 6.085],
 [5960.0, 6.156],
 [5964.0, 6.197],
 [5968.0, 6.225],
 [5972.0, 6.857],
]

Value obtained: 1.5 angstrom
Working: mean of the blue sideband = 6.53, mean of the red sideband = 6.19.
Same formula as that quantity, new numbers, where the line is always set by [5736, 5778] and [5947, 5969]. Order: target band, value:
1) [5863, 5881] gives -1.8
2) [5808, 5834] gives 0.4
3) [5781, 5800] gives 0.5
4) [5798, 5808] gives -0.3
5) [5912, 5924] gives 0.2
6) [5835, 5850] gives -0.3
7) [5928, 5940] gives -0.3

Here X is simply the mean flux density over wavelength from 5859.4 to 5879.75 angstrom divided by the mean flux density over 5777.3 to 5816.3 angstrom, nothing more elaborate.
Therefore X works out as 1.1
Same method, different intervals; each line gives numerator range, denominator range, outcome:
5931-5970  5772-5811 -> 0.99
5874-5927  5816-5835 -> 1.01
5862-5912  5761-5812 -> 1.01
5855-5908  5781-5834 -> 1.01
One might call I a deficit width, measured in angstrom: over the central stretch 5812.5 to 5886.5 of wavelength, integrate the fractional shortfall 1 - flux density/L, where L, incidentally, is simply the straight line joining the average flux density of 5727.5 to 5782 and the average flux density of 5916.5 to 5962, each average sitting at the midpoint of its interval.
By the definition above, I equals -1.6 angstrom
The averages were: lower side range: 6.39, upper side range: 6.11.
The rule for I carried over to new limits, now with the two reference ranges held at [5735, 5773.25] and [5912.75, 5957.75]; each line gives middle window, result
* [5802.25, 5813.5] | 0.1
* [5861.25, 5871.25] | 0.0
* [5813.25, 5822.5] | 0.0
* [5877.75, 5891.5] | 0.3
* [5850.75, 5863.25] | 0.1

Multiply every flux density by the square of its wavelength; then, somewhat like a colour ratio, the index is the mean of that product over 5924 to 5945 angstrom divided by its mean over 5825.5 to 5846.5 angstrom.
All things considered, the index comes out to 1.0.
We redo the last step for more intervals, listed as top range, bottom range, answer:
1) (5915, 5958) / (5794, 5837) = 1.02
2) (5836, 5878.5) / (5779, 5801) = 1.09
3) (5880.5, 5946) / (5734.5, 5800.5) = 1.02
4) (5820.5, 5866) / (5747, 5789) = 1.02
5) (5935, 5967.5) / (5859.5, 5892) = 0.97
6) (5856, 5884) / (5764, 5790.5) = 1.11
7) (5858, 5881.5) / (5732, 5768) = 1.08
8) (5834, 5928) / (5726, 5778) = 1.02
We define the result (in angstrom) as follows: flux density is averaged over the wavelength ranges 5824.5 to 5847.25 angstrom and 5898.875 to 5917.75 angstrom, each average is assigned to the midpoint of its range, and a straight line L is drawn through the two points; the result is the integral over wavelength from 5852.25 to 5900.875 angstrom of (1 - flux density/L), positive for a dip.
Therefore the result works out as -0.88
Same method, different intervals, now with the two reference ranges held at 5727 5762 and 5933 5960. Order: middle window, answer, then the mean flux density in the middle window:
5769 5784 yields 0.7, 6.12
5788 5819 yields 0.5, 6.27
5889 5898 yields 0.5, 5.87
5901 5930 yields 0.4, 6.08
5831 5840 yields 0.2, 6.17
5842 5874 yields -0.1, 6.28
